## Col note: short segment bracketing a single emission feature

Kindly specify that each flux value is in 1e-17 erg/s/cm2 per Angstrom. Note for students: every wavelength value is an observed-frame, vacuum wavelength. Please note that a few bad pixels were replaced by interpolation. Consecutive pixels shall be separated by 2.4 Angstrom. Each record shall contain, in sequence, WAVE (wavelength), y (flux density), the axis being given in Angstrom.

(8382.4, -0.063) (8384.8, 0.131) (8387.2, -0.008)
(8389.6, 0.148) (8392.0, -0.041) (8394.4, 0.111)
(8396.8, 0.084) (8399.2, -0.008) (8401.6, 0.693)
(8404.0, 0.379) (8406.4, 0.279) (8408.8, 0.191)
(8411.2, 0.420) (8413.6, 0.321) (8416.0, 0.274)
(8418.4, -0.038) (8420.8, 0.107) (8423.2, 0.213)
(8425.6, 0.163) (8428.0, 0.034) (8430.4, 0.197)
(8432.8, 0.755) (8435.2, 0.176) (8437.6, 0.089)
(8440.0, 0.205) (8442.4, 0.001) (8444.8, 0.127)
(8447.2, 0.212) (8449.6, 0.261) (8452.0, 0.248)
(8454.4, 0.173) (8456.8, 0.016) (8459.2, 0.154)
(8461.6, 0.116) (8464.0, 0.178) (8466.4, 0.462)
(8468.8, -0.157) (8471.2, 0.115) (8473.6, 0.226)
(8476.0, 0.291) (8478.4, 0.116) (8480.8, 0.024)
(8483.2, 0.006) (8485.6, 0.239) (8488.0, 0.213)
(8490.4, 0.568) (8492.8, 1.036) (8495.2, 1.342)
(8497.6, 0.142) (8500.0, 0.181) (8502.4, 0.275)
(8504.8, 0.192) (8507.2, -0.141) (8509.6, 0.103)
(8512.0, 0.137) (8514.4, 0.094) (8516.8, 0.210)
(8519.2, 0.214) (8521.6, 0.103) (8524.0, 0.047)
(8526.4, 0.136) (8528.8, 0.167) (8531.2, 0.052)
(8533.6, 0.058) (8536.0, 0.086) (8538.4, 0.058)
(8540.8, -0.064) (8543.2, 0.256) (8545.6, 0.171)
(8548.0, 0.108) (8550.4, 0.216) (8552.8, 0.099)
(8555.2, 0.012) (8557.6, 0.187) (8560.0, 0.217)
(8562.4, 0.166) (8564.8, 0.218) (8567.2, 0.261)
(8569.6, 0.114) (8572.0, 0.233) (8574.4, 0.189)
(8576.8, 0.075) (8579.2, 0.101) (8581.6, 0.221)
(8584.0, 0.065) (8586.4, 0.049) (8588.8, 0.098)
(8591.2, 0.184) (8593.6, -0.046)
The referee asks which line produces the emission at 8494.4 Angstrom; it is [O III] 5007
